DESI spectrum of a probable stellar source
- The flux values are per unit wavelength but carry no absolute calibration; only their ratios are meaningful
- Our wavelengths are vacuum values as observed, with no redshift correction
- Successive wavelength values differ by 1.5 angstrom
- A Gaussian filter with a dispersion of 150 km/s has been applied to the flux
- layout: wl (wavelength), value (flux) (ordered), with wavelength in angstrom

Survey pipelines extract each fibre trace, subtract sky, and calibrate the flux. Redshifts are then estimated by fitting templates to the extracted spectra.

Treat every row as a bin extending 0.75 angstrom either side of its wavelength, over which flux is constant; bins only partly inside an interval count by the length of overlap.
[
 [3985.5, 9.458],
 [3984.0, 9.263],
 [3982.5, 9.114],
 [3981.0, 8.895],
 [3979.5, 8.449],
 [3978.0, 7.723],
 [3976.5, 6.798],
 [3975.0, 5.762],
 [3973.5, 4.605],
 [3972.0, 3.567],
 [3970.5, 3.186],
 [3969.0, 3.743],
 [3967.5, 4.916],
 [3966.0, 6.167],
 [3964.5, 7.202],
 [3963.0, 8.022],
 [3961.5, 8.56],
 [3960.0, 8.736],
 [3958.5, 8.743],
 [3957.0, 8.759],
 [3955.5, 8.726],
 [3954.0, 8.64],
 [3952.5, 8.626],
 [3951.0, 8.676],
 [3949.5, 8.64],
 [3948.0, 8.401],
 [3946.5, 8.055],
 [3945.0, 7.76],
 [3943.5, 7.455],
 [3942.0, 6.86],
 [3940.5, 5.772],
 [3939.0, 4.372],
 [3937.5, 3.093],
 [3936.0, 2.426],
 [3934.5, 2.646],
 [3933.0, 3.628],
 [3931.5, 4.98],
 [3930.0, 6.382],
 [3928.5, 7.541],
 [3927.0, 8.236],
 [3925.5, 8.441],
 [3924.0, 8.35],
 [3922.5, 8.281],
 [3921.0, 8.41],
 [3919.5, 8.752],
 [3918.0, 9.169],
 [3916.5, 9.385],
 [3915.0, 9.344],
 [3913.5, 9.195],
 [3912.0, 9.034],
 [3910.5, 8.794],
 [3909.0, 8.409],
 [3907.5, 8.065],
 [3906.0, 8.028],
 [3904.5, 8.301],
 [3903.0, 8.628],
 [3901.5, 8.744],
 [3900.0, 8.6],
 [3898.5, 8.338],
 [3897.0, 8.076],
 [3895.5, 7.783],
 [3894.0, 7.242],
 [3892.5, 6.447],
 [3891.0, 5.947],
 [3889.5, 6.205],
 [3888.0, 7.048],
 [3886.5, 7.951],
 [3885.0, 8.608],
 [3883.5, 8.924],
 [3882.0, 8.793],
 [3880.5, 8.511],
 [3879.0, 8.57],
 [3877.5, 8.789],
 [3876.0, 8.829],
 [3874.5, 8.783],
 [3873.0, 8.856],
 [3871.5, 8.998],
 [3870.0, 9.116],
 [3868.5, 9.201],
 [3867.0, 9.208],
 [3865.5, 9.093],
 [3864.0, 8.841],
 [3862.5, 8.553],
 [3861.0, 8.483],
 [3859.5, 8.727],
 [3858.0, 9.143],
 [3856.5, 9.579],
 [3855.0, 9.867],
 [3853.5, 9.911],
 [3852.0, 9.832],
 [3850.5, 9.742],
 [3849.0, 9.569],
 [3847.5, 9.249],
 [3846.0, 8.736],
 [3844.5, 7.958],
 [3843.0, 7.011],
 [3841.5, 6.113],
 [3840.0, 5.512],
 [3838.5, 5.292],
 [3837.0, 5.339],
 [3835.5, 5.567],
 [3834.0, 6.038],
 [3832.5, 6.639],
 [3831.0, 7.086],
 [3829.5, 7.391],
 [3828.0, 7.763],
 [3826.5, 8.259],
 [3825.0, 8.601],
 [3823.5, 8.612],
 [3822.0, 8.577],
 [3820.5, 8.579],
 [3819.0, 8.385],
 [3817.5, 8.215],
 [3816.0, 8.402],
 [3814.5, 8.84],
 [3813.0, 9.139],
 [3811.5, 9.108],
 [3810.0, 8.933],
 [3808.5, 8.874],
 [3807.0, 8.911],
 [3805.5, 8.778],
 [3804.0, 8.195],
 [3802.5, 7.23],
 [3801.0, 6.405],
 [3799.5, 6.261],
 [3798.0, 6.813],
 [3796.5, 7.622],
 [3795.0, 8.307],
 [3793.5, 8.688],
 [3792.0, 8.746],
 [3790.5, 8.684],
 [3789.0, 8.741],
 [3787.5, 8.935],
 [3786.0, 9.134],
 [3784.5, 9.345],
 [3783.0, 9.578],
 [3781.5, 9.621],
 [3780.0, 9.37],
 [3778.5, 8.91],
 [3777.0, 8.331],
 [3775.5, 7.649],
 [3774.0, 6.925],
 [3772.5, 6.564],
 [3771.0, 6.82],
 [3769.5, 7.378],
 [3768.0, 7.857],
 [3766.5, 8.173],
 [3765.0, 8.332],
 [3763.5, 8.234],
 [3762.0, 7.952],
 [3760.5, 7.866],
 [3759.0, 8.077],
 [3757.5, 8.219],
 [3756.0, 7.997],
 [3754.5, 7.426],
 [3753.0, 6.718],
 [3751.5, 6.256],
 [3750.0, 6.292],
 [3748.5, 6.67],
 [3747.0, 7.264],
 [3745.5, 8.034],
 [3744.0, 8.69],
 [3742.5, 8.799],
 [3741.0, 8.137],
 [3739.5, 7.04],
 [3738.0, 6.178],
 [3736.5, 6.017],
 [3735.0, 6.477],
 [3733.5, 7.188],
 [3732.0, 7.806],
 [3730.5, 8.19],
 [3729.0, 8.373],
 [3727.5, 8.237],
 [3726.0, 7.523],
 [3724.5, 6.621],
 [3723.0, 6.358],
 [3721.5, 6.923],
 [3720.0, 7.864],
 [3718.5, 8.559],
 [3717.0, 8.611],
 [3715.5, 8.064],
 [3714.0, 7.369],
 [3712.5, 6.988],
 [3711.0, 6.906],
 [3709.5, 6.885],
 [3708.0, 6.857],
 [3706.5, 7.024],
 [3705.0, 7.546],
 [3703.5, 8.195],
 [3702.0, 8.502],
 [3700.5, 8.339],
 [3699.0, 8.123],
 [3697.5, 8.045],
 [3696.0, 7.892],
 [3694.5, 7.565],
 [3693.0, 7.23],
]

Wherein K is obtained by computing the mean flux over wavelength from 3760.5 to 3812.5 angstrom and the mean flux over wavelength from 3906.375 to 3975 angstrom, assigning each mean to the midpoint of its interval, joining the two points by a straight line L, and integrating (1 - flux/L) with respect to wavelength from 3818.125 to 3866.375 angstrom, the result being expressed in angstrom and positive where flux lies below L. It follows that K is -1.6 angstrom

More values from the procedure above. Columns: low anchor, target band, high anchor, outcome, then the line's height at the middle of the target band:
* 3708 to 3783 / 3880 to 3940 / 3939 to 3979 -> -2.4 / 7.17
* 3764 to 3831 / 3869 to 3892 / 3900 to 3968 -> -1.2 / 7.84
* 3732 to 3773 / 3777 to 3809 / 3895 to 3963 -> -4.0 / 7.5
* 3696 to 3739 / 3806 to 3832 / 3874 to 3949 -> -3.1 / 7.53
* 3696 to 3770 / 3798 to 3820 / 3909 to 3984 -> -2.3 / 7.44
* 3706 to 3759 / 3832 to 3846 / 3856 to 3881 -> 3.7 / 8.57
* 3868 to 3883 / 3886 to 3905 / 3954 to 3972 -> 1.7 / 8.4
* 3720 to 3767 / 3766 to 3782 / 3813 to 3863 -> -0.5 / 7.67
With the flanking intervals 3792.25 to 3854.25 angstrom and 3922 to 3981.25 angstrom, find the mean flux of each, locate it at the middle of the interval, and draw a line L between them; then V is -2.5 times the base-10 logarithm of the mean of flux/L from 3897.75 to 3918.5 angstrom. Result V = -0.22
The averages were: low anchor 7.92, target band 8.71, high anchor 6.72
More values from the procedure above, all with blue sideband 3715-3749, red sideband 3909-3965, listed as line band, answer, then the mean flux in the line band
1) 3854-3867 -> -0.20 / 9.06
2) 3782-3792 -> -0.20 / 9.06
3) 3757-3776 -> -0.02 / 7.69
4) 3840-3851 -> -0.08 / 8.12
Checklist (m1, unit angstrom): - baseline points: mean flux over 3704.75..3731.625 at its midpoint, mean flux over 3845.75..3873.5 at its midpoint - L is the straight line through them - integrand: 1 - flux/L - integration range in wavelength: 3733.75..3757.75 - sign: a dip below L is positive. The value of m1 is 1.8 angstrom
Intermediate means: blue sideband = 7.5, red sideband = 9.21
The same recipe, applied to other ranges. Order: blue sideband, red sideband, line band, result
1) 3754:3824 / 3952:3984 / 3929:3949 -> 4.69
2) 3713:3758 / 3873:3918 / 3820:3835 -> 0.42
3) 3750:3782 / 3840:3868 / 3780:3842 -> 2.36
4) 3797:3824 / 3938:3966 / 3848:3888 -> -4.61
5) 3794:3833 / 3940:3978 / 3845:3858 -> -2.80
